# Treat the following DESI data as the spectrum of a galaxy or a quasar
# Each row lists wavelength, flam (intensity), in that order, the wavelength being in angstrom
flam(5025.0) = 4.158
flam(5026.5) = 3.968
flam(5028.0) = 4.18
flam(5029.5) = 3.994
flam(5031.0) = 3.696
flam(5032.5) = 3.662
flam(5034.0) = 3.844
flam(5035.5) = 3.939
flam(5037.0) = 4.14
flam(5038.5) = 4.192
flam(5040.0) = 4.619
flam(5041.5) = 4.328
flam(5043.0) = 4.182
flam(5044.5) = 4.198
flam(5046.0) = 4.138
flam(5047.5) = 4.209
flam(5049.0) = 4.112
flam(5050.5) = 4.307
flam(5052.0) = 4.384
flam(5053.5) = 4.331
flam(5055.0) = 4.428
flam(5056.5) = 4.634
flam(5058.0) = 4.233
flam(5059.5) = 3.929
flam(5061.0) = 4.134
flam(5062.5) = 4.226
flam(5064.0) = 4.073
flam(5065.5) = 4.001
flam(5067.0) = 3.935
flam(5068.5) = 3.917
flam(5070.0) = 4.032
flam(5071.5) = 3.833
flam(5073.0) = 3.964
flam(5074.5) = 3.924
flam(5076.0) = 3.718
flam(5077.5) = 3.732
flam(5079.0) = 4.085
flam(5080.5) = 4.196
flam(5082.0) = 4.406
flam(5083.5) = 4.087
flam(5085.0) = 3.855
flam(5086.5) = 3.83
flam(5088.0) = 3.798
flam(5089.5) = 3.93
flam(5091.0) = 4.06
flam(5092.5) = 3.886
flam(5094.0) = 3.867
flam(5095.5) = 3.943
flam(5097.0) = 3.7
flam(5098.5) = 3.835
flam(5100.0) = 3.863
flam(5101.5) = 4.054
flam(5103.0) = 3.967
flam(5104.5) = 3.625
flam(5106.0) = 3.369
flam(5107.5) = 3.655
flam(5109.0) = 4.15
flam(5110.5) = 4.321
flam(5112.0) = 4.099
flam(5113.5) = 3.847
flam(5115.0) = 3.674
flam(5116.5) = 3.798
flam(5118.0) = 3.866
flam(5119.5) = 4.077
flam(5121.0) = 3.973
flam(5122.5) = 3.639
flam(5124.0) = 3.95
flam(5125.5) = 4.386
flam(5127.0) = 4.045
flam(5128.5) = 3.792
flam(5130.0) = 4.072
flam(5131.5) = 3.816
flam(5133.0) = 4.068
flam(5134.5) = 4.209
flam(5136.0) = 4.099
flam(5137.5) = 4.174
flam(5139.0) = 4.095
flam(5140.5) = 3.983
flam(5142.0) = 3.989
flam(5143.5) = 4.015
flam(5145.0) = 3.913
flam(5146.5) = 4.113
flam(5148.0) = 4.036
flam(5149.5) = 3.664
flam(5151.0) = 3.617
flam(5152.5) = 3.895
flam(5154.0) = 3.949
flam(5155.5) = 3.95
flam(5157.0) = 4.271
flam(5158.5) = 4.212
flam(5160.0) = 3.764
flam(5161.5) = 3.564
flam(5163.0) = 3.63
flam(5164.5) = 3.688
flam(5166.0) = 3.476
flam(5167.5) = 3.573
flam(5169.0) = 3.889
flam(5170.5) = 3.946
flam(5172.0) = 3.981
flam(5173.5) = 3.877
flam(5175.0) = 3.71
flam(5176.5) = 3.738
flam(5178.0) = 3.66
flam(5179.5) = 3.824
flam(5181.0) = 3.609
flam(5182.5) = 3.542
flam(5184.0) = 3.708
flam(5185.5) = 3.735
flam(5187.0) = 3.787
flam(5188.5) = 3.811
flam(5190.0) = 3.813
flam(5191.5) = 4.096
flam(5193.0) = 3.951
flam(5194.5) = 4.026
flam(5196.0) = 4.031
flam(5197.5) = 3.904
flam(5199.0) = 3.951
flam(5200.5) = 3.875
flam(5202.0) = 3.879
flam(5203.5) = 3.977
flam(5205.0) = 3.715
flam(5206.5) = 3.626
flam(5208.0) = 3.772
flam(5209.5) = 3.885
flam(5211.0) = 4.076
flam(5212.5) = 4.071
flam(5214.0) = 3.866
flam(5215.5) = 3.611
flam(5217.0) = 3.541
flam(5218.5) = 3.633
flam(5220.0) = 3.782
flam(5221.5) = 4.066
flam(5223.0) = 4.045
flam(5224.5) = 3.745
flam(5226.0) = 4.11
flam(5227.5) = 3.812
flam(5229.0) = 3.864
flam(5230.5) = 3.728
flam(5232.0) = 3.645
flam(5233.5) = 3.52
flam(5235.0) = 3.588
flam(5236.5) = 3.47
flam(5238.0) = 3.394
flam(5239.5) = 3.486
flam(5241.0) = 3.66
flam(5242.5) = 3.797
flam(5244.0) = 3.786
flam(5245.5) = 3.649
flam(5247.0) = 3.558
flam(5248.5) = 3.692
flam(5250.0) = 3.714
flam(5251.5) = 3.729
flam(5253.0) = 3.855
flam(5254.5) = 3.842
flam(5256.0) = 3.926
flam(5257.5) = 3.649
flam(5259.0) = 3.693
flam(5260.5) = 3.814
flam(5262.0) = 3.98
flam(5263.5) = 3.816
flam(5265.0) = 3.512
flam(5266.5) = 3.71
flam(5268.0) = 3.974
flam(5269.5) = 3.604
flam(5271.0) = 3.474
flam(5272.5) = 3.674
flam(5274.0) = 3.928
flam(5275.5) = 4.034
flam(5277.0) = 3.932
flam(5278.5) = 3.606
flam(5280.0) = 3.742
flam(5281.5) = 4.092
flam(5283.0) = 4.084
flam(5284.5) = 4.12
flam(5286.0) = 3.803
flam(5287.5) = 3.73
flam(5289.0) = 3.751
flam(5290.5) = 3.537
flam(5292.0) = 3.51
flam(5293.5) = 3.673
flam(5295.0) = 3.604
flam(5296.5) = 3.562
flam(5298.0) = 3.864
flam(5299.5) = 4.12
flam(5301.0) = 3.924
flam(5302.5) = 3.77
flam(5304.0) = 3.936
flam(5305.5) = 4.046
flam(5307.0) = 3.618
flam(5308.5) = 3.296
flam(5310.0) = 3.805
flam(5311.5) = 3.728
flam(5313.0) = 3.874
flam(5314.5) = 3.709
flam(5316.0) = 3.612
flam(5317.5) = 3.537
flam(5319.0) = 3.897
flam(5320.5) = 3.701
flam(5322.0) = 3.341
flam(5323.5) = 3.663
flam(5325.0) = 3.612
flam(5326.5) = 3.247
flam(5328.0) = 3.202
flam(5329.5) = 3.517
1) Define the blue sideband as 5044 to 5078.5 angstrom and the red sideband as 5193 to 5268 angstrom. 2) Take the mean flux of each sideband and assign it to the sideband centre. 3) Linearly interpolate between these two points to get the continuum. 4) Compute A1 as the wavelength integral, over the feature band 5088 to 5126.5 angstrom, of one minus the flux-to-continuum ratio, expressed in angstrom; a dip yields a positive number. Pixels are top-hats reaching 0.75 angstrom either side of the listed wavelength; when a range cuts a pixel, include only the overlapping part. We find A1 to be 1.1 angstrom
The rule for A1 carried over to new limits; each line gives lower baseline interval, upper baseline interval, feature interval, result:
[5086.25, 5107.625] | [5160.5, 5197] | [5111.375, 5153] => -1.7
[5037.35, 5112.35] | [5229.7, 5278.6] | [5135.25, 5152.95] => -0.2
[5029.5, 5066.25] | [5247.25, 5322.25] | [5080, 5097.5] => 0.6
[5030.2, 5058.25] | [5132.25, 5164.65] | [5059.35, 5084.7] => 0.7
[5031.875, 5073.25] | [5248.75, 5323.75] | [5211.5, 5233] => 0.2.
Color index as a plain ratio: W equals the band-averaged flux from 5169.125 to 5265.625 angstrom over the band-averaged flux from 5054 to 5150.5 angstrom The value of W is 1.0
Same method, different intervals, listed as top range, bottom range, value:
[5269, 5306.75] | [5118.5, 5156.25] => 0.96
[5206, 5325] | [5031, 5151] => 0.94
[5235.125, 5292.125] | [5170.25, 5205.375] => 0.98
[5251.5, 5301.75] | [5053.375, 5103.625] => 0.95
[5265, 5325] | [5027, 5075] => 0.91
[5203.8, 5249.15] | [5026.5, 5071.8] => 0.91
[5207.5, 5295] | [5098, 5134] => 0.96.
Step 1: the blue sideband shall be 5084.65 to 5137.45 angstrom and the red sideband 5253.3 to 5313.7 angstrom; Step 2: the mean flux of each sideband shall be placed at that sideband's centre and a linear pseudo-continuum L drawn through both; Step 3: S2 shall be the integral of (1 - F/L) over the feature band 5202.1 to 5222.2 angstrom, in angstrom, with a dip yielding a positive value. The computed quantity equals 0.1 angstrom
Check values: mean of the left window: 3.92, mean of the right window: 3.78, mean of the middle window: 3.82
